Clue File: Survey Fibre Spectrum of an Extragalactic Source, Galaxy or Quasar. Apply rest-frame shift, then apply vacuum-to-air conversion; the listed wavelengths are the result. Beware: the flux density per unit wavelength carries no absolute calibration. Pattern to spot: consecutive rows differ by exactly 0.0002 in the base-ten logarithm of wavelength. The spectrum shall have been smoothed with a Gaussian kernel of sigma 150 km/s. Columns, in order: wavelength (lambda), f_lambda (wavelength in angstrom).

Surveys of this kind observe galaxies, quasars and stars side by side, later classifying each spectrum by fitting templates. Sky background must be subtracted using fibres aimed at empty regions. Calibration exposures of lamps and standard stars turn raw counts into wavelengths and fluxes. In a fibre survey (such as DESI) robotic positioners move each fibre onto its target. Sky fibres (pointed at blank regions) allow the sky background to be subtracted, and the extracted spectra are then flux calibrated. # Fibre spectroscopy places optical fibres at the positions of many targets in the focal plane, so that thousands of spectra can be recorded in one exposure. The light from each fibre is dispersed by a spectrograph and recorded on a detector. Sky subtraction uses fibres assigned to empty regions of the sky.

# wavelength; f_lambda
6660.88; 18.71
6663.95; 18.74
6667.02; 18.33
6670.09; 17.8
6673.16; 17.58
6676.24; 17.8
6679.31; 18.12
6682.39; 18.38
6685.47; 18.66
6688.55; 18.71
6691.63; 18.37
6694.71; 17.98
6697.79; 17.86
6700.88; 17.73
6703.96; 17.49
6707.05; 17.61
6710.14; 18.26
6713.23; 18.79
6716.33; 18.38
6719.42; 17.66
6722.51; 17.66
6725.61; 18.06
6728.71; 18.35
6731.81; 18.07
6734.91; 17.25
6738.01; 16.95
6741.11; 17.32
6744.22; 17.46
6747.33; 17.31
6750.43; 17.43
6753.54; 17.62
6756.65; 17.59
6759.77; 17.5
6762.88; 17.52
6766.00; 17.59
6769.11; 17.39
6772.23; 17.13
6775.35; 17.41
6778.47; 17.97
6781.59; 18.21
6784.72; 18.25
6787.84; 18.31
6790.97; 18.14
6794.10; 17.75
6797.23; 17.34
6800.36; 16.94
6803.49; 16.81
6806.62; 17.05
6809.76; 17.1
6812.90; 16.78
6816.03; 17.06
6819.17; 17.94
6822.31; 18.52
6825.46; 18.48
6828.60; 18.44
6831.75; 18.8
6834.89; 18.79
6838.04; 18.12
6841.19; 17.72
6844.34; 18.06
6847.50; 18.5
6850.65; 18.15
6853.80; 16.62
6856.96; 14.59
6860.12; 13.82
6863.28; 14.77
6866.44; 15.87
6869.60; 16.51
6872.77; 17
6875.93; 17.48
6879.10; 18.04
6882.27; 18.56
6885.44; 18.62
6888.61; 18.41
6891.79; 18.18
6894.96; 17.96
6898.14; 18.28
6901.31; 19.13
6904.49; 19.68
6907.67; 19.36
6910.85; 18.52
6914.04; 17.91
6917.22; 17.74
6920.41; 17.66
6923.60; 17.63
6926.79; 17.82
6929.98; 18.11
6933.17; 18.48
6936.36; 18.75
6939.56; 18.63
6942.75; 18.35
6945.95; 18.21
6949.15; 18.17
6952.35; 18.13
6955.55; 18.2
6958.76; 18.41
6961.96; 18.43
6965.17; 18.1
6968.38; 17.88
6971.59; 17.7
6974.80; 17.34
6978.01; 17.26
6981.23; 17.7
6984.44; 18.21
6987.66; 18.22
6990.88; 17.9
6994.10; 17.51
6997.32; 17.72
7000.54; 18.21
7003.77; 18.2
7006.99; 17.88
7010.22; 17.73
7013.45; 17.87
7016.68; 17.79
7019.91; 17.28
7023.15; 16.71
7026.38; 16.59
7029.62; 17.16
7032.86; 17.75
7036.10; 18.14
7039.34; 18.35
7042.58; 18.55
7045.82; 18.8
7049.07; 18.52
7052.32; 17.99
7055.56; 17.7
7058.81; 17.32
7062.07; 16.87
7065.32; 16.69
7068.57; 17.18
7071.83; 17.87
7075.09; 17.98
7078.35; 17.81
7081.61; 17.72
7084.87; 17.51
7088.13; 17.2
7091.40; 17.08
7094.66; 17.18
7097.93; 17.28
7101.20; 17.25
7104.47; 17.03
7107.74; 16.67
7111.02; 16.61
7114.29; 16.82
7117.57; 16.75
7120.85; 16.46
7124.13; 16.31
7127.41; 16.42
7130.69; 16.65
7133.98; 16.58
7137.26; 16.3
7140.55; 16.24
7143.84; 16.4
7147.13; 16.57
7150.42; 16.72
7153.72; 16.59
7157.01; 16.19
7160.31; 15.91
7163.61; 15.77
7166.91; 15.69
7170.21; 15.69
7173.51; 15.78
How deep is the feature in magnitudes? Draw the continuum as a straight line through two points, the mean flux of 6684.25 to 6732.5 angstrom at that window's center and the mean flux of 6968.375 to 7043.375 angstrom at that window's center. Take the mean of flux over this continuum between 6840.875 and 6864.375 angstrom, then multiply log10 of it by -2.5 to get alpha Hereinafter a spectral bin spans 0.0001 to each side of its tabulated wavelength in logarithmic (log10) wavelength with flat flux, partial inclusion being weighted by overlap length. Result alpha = 0.090 mag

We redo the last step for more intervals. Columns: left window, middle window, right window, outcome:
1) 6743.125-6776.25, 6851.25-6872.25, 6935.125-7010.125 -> 0.14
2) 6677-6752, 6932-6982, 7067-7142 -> -0.05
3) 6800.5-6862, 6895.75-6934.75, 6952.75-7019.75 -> -0.04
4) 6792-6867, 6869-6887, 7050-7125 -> -0.03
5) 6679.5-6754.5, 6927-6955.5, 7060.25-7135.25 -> -0.06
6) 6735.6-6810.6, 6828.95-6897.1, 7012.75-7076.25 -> 0.01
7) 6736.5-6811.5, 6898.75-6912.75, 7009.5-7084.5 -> -0.09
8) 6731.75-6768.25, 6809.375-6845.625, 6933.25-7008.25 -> -0.02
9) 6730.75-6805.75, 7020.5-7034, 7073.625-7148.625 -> 0.00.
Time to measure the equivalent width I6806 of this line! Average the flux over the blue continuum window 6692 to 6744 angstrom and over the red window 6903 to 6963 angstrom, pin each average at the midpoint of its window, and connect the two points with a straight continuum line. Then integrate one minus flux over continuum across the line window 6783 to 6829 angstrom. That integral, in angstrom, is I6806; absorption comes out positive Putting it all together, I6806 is 1.0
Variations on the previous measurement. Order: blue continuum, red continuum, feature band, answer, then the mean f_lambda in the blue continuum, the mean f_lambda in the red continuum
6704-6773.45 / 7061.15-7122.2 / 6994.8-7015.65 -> -0.8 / 17.7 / 17.2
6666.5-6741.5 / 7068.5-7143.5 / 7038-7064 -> -1.3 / 18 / 17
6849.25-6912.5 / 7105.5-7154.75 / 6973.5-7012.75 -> -1.8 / 17.5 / 16.5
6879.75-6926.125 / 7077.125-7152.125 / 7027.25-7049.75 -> -0.9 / 18.4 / 16.8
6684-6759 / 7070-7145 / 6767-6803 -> 0.0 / 17.9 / 17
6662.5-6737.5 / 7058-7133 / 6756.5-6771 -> 0.3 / 18.1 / 17.1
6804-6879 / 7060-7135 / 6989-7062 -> -2.9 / 17.2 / 17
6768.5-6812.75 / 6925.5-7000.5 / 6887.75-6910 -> -1.1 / 17.5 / 18.1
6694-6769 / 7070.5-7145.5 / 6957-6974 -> -0.8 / 17.7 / 17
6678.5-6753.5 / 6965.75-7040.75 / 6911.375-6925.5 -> 0.0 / 17.9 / 17.7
